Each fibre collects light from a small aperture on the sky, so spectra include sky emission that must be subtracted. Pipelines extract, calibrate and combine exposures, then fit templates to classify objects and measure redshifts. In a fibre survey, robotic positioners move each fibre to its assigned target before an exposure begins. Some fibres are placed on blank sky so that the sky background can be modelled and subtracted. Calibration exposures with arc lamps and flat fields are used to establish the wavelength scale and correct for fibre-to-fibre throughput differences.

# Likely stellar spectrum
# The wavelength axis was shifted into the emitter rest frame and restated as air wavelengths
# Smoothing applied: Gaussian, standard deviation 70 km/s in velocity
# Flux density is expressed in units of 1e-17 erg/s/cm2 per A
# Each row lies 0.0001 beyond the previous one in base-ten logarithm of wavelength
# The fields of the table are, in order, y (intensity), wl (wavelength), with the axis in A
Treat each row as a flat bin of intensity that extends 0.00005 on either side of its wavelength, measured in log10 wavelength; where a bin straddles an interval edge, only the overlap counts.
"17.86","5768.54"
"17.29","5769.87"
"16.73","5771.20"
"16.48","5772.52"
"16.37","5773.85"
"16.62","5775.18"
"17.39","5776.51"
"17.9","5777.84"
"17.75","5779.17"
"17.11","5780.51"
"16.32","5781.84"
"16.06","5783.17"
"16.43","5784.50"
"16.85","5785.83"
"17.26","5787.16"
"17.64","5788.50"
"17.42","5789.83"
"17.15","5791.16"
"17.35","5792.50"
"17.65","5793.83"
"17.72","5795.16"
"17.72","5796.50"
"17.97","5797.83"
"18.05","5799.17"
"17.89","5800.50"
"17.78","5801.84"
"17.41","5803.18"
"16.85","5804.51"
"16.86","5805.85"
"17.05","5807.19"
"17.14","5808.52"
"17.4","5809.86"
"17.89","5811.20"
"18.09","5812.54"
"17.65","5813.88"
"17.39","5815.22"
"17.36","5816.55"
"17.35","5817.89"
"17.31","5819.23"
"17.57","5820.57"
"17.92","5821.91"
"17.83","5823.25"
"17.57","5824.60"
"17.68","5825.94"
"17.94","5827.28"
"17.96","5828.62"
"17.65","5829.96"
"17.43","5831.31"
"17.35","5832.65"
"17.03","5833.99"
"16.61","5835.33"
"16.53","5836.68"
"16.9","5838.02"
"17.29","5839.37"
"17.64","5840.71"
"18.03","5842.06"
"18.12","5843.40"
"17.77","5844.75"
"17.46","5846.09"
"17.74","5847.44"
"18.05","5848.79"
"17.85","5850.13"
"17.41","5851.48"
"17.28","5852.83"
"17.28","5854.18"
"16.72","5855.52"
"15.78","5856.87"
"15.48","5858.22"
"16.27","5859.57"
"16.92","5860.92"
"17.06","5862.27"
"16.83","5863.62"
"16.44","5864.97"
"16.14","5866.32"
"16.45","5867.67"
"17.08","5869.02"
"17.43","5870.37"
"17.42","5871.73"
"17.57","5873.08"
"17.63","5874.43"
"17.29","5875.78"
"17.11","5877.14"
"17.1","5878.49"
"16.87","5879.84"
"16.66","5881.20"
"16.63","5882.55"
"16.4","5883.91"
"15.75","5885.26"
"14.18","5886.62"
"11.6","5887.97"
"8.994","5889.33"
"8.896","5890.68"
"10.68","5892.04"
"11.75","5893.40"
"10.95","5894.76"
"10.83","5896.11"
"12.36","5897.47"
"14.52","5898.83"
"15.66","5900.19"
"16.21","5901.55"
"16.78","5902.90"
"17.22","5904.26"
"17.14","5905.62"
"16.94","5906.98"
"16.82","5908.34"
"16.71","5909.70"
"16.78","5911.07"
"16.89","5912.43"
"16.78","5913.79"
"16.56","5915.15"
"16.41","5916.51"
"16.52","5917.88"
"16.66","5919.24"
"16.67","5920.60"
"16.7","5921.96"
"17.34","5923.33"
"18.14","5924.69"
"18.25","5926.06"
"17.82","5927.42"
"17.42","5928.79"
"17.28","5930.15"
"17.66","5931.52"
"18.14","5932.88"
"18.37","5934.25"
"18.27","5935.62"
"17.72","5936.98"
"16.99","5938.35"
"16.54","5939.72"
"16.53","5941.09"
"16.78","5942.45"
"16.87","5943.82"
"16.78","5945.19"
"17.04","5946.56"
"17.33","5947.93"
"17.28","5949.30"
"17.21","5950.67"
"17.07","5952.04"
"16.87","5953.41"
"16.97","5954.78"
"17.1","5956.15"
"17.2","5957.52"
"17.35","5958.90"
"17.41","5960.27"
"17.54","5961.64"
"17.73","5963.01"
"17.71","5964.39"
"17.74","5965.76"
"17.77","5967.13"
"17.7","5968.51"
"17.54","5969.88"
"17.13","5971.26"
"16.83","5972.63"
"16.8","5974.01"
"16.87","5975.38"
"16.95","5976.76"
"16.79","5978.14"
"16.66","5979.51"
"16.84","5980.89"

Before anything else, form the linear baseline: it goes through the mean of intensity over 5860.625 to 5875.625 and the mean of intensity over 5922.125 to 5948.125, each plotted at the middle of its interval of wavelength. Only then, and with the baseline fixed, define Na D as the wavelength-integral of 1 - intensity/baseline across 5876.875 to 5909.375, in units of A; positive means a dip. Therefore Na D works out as 5.1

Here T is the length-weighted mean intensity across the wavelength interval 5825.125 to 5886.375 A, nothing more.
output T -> 17.1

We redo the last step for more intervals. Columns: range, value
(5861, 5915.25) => 15.5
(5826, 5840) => 17.3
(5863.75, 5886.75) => 16.8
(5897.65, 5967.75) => 17.1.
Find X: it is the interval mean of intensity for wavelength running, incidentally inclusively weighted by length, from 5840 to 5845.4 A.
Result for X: 17.9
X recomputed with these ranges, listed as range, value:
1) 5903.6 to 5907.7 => 17.1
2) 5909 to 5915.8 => 16.7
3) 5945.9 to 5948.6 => 17.2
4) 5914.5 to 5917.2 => 16.5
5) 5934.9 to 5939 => 17.7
